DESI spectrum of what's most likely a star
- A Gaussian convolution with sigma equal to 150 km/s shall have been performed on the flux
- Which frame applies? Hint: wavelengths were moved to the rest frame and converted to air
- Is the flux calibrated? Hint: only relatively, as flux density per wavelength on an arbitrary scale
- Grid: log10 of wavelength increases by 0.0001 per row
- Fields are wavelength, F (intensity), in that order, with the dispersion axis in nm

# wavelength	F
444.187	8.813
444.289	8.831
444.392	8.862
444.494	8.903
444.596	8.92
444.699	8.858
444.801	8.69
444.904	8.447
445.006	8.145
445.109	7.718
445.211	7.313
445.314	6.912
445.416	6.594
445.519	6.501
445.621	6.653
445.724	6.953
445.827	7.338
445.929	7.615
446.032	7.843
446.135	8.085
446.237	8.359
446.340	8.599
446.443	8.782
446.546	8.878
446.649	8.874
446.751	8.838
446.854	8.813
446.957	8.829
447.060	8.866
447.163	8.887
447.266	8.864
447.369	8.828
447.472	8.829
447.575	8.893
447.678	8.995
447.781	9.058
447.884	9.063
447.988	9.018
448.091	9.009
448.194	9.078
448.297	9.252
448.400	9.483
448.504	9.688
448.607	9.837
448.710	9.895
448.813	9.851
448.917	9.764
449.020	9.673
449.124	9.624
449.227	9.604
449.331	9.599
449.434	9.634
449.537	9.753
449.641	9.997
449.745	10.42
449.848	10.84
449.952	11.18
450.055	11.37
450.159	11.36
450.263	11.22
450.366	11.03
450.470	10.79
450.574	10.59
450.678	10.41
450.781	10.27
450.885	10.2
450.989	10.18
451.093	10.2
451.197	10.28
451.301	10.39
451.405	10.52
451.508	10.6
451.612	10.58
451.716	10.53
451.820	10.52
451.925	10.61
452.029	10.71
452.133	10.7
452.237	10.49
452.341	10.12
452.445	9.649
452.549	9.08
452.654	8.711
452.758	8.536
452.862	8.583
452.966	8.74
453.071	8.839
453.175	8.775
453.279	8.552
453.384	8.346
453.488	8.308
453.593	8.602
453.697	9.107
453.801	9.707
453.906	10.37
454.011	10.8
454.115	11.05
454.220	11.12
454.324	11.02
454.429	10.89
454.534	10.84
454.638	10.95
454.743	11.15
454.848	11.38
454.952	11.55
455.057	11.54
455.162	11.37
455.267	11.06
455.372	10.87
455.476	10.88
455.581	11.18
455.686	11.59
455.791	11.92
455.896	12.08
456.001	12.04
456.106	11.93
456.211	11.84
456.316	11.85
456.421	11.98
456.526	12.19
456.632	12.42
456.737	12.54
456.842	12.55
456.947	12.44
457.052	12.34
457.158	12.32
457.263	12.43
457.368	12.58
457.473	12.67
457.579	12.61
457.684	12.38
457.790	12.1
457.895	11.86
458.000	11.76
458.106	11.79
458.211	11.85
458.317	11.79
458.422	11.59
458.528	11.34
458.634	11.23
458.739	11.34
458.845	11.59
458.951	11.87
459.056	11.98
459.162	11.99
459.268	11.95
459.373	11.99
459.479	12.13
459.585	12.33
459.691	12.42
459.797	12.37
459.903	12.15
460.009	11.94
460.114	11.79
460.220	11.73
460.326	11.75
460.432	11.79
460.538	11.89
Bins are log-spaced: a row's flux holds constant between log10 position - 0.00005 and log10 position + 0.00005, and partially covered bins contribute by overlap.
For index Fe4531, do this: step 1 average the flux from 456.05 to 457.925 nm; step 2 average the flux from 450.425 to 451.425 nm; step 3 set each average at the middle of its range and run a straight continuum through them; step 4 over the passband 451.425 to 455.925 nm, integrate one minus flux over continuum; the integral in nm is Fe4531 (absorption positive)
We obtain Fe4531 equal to 0.39 nm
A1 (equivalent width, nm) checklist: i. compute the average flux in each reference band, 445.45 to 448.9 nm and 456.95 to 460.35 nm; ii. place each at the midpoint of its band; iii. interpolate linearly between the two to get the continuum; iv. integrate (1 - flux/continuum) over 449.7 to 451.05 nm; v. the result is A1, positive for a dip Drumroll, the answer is -0.16 nm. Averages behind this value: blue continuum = 8.68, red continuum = 12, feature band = 10.8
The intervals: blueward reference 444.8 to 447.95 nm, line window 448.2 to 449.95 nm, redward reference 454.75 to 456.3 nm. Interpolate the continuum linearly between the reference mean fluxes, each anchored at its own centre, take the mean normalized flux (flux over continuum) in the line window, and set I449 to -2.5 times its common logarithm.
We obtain -0.07 mag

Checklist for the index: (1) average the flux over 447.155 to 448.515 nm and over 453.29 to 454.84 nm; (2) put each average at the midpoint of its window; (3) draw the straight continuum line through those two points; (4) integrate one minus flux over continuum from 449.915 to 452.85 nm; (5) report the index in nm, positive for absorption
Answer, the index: -0.210 nm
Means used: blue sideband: 9.05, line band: 10.4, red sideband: 10.1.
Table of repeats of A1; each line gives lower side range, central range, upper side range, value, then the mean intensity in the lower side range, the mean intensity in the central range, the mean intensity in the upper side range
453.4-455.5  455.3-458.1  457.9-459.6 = -0.21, 10.6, 12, 11.8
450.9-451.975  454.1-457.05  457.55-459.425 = -0.09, 10.4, 11.6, 11.8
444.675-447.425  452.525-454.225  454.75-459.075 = 0.23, 8.11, 9.2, 11.9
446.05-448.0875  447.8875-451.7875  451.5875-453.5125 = -0.42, 8.8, 10.1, 9.49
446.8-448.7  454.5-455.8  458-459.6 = -0.04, 9.09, 11.2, 11.8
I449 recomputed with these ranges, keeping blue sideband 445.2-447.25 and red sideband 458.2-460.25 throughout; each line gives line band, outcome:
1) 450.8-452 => -0.09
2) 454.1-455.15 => -0.07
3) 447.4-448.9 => -0.09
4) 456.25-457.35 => -0.11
